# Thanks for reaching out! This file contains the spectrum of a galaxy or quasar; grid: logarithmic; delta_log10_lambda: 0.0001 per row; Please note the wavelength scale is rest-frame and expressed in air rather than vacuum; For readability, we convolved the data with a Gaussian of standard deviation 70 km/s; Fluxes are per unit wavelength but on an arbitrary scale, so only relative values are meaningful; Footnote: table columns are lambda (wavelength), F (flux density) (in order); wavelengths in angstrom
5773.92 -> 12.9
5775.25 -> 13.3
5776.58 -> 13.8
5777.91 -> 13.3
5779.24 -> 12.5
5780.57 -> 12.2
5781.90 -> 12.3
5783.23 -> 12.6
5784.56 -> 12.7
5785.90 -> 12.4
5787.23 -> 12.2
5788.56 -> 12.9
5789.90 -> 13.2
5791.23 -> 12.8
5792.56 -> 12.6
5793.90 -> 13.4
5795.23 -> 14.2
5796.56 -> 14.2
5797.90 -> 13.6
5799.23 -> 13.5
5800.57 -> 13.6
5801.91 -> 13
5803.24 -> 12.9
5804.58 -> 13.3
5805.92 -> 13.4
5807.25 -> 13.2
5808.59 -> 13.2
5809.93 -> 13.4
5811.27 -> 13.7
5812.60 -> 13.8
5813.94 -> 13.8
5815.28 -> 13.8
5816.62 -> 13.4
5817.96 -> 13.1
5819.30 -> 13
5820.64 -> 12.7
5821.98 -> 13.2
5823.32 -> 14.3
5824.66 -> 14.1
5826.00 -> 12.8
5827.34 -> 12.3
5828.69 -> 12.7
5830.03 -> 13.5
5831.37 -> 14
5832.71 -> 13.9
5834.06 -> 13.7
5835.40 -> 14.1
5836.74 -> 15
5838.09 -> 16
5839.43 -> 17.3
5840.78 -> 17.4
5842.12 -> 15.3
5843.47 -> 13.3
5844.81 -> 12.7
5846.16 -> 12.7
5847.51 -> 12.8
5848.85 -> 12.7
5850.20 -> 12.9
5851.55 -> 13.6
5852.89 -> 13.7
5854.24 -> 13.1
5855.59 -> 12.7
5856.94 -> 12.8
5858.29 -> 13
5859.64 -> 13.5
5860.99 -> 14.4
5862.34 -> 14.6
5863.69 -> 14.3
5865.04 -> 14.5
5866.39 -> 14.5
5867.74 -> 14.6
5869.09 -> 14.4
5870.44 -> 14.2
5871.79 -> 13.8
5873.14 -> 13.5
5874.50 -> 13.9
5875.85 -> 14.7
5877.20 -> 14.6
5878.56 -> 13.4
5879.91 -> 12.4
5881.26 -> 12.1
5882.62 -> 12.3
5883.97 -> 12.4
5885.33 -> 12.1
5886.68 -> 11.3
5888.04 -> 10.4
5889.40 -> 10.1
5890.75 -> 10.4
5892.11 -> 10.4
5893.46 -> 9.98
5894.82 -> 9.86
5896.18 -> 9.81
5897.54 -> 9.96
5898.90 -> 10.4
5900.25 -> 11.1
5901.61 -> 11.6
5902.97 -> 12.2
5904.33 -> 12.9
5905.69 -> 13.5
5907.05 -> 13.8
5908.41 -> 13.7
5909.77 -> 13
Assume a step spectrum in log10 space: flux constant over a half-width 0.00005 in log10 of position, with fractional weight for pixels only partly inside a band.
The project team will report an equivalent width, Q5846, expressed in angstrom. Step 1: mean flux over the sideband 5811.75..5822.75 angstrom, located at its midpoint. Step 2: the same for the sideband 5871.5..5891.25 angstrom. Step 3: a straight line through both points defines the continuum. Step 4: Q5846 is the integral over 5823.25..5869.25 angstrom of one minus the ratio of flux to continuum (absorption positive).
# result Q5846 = -3.3 angstrom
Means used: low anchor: 13.4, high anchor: 12.5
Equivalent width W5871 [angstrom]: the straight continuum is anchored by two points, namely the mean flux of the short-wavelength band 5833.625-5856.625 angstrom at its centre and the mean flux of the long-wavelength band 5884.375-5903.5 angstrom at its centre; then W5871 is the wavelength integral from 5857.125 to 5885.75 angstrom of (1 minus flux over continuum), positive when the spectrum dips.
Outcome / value -3.4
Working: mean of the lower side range 14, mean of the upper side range 10.7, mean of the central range 13.7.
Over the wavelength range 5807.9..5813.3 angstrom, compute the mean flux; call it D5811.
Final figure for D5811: 13.5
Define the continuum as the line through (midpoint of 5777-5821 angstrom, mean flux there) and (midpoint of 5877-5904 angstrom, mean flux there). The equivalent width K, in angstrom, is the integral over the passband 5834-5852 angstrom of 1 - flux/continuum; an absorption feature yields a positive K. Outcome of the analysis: -2.9 angstrom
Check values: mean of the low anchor 13.2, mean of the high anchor 11.3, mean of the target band 14.3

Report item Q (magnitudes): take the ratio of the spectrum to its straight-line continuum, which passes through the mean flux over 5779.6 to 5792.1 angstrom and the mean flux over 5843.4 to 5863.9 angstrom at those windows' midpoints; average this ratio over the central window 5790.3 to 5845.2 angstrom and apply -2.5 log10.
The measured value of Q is -0.07 mag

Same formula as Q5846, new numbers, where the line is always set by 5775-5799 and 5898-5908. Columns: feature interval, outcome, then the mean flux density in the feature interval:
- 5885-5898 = 2.0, 10.4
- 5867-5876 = -1.2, 14.1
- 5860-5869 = -1.4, 14.4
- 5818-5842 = -2.7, 14.1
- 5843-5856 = -0.5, 13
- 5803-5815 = -0.5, 13.4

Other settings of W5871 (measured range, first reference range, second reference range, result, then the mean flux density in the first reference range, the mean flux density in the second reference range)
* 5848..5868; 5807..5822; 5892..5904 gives -2.8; 13.4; 10.7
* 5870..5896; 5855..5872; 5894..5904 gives 0.3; 14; 10.8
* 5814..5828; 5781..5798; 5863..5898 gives -0.5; 13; 12.5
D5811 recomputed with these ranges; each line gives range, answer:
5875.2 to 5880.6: 13.8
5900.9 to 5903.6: 11.9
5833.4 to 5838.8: 14.7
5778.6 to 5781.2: 12.4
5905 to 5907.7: 13.6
